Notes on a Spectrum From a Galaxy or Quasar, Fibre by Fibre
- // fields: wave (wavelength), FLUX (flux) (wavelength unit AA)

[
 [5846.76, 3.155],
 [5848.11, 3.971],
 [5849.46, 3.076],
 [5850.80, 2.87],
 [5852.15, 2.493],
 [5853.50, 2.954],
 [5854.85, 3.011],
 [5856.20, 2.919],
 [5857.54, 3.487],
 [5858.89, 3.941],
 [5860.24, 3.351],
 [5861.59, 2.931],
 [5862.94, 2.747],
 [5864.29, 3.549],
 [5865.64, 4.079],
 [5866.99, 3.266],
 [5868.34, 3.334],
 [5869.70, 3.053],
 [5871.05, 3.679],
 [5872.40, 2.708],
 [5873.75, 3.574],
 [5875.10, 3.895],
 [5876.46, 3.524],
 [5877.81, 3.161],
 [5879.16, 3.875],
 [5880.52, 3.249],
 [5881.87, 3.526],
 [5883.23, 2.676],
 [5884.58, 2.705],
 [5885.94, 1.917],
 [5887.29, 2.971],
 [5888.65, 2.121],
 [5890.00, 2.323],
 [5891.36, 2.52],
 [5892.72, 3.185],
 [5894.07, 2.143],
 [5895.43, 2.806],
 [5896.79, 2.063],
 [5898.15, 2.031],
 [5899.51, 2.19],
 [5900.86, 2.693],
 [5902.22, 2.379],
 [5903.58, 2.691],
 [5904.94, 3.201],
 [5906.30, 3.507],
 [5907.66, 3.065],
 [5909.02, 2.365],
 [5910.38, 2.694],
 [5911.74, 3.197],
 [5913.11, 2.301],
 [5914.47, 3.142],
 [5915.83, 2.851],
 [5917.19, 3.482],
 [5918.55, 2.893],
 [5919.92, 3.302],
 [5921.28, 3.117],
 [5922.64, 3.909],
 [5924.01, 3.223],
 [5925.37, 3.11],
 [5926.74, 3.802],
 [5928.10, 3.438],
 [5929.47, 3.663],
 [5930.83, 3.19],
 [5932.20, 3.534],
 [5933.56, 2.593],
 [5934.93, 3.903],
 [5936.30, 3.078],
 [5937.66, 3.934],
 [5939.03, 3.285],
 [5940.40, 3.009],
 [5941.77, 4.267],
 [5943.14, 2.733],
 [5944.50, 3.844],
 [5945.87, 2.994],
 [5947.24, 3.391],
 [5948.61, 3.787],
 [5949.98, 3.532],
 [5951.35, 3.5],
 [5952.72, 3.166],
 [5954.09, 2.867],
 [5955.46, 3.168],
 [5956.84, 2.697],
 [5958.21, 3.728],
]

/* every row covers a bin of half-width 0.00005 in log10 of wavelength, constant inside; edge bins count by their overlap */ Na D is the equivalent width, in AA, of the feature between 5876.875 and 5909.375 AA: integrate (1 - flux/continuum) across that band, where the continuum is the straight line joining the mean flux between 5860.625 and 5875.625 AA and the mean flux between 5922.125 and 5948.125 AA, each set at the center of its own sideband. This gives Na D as 6.13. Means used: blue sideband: 3.34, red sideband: 3.42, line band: 2.73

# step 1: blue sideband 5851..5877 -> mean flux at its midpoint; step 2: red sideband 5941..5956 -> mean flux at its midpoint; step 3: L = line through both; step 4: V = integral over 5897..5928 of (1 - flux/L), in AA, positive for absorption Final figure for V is 3.6 AA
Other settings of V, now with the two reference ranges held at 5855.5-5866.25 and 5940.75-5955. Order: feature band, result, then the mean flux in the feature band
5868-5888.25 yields 1.2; 3.17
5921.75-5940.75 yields -0.1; 3.41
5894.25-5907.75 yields 3.0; 2.63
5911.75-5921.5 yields 1.1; 3.02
